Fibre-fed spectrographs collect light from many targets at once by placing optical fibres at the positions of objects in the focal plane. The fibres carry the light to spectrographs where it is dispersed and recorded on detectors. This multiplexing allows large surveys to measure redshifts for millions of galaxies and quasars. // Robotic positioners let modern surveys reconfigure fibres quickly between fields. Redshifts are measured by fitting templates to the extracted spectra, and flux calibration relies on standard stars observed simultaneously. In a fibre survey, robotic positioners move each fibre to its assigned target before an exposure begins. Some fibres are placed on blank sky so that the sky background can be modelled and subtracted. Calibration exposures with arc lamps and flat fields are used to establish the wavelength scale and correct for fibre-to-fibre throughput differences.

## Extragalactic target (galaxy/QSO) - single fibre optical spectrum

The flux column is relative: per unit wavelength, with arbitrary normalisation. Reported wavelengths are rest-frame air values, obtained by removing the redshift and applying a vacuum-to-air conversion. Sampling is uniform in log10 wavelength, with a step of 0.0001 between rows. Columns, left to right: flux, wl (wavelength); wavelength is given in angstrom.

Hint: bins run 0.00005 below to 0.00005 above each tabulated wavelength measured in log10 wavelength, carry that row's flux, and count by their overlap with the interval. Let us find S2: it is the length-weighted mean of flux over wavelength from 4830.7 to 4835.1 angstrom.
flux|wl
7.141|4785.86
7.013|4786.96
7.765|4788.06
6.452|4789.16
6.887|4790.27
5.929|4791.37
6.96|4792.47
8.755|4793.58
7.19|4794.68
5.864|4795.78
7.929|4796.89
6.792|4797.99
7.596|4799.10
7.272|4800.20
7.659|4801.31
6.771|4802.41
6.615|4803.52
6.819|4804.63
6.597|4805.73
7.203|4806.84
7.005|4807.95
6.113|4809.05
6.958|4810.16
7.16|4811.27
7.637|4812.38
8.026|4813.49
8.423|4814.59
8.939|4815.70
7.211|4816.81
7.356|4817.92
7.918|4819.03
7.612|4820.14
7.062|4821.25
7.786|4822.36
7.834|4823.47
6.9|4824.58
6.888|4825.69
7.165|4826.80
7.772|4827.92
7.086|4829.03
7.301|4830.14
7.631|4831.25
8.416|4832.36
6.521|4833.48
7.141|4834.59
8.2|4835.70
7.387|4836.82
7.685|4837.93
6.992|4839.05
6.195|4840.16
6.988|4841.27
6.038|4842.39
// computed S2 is 7.43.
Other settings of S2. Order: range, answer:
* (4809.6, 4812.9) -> 7.23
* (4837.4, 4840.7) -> 6.95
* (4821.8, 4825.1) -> 7.52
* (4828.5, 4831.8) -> 7.35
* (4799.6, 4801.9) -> 7.48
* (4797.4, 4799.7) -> 7.22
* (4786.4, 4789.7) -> 7.09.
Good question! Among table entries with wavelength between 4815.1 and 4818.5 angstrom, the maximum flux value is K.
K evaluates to 8.939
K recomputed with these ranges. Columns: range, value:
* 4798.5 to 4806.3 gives 7.659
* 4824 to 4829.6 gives 7.772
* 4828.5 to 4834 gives 8.416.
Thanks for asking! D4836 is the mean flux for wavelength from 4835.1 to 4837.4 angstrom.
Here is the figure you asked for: 7.78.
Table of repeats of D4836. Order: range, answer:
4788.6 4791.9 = 6.43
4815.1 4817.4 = 8.06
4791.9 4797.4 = 7.33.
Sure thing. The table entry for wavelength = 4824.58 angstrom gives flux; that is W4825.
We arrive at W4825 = 6.9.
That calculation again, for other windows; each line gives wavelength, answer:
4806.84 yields 7.203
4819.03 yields 7.918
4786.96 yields 7.013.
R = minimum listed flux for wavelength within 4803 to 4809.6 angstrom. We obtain 6.113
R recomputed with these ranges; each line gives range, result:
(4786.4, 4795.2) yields 5.929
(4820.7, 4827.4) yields 6.888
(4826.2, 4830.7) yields 7.086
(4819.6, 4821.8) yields 7.062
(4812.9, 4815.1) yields 8.026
